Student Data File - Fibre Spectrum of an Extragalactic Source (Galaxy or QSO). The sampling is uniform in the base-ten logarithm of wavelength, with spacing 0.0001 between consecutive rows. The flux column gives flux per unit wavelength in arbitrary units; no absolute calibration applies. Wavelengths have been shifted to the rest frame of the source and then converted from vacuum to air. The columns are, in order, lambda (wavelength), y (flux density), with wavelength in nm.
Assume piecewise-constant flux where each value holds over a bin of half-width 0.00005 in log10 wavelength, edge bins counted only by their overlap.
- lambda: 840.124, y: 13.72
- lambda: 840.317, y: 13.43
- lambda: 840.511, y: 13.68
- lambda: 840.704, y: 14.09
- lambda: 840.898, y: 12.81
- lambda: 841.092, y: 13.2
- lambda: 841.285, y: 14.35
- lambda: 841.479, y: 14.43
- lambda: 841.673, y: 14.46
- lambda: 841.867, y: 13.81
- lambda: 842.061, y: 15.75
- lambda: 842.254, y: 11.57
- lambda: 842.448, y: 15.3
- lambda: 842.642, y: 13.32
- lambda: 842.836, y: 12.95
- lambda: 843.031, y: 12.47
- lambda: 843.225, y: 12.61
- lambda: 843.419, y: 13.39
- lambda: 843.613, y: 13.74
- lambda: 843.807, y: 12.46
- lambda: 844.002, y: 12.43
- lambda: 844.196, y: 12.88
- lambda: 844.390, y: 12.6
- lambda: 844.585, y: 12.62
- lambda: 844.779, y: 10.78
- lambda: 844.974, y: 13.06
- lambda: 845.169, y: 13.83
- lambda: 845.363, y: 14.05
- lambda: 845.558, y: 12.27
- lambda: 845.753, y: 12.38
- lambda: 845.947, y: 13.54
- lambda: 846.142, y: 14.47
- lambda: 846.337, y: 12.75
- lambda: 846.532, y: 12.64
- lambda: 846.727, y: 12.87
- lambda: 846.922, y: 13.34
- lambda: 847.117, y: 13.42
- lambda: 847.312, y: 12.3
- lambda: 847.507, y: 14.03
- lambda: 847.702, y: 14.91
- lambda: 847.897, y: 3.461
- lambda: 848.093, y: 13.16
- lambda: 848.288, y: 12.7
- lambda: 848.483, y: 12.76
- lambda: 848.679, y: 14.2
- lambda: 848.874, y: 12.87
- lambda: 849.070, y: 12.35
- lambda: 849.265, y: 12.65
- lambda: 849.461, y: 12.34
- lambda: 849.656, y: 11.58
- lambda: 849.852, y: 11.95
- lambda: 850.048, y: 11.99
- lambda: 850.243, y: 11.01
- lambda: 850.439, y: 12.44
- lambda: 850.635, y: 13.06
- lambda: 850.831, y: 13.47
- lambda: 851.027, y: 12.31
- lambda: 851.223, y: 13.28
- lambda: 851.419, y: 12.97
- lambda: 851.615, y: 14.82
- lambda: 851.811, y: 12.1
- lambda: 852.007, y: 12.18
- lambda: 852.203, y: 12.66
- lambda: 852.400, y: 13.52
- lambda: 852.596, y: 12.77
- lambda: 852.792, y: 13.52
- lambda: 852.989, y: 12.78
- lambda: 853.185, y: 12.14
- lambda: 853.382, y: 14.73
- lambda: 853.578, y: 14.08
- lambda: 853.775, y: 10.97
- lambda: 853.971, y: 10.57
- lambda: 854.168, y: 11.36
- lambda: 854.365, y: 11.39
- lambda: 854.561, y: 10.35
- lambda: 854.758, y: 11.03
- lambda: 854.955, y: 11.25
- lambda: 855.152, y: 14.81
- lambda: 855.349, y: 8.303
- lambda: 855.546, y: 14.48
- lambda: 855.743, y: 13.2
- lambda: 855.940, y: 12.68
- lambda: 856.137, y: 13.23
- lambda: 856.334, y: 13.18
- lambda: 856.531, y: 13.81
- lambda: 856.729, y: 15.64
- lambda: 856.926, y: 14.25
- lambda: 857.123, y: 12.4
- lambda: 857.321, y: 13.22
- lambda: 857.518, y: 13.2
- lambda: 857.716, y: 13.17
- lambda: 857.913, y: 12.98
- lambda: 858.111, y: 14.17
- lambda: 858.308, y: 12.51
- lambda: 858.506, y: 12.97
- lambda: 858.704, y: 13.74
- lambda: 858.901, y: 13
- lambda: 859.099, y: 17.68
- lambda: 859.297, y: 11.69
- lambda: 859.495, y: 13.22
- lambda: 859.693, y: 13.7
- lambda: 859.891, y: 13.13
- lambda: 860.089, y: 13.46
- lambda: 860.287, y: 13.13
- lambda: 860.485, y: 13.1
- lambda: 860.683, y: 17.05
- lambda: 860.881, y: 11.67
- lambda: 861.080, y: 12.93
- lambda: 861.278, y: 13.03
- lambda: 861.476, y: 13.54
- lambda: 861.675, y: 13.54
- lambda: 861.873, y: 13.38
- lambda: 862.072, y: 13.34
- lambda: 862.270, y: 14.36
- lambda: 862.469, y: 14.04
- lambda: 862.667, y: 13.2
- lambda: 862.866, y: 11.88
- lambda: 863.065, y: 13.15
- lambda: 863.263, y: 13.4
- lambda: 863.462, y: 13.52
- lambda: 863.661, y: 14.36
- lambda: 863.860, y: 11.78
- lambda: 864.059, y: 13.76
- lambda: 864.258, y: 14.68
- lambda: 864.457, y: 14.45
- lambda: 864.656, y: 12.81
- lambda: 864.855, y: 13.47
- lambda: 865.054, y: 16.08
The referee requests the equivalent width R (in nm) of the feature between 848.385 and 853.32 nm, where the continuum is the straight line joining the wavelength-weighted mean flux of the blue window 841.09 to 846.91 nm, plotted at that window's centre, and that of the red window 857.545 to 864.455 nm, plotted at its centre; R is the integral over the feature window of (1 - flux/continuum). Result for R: 0.23 nm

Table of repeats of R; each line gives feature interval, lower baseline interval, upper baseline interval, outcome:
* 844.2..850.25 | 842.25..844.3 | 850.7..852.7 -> 0.220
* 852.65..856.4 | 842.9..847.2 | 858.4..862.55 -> 0.288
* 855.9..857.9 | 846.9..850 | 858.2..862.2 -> -0.046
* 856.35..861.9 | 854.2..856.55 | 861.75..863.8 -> -0.306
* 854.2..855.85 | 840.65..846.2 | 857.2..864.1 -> 0.190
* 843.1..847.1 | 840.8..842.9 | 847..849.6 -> 0.047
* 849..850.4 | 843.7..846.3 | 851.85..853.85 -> 0.099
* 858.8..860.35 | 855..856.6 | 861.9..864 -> -0.062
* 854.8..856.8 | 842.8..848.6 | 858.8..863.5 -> 0.040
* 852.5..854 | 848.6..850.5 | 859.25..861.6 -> -0.015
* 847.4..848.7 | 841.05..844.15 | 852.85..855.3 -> 0.078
